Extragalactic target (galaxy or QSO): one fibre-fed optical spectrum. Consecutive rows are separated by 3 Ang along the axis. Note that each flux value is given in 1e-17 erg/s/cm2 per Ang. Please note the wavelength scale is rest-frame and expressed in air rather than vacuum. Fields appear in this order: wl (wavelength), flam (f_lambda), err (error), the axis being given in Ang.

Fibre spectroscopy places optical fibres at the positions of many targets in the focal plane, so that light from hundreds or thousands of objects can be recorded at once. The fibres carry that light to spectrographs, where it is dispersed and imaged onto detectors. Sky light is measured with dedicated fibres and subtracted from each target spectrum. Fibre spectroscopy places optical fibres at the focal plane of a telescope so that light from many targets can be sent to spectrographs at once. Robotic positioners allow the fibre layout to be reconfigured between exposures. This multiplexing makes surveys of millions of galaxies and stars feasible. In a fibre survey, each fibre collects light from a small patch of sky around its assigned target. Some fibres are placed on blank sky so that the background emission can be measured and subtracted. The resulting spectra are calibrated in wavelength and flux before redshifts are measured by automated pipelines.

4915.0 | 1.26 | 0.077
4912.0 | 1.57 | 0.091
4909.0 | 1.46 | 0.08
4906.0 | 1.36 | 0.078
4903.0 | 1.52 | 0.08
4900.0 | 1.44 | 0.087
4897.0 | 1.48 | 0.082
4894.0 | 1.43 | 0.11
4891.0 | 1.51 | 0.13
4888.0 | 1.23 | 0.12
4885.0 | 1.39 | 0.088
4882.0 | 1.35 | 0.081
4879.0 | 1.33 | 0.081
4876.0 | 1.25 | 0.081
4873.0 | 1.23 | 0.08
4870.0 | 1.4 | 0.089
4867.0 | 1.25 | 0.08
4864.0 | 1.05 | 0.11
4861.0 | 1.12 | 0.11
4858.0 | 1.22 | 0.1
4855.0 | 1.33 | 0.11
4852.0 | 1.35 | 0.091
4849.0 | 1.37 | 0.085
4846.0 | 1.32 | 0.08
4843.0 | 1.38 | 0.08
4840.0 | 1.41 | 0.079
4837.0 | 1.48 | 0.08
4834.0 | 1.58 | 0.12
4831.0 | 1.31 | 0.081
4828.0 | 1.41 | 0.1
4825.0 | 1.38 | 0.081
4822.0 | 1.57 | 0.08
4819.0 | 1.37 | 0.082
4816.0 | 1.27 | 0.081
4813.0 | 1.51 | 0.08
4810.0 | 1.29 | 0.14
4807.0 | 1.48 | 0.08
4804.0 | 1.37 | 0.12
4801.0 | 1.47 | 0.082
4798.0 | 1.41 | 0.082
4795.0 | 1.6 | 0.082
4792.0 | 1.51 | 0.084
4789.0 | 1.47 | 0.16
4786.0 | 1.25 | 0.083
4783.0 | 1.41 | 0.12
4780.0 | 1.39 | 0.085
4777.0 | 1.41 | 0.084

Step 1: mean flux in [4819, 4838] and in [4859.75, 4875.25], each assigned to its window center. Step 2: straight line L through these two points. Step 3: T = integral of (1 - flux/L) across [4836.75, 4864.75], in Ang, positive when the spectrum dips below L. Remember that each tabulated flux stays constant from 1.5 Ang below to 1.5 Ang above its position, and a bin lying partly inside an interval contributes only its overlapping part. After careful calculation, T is 0.3 Ang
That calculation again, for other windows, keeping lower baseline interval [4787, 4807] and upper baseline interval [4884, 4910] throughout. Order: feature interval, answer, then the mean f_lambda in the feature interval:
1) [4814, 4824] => 0.3 Ang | 1.41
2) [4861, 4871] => 1.6 Ang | 1.21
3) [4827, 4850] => 0.7 Ang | 1.41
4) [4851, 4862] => 1.4 Ang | 1.26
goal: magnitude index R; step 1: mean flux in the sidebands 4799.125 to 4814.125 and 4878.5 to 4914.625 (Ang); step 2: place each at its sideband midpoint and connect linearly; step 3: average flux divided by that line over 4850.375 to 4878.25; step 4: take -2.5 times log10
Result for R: 0.14 mag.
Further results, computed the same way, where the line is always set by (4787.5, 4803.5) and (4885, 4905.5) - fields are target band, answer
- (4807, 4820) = 0.08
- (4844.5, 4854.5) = 0.08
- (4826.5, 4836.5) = 0.02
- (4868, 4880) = 0.11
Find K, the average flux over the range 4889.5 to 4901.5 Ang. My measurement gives 1.46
